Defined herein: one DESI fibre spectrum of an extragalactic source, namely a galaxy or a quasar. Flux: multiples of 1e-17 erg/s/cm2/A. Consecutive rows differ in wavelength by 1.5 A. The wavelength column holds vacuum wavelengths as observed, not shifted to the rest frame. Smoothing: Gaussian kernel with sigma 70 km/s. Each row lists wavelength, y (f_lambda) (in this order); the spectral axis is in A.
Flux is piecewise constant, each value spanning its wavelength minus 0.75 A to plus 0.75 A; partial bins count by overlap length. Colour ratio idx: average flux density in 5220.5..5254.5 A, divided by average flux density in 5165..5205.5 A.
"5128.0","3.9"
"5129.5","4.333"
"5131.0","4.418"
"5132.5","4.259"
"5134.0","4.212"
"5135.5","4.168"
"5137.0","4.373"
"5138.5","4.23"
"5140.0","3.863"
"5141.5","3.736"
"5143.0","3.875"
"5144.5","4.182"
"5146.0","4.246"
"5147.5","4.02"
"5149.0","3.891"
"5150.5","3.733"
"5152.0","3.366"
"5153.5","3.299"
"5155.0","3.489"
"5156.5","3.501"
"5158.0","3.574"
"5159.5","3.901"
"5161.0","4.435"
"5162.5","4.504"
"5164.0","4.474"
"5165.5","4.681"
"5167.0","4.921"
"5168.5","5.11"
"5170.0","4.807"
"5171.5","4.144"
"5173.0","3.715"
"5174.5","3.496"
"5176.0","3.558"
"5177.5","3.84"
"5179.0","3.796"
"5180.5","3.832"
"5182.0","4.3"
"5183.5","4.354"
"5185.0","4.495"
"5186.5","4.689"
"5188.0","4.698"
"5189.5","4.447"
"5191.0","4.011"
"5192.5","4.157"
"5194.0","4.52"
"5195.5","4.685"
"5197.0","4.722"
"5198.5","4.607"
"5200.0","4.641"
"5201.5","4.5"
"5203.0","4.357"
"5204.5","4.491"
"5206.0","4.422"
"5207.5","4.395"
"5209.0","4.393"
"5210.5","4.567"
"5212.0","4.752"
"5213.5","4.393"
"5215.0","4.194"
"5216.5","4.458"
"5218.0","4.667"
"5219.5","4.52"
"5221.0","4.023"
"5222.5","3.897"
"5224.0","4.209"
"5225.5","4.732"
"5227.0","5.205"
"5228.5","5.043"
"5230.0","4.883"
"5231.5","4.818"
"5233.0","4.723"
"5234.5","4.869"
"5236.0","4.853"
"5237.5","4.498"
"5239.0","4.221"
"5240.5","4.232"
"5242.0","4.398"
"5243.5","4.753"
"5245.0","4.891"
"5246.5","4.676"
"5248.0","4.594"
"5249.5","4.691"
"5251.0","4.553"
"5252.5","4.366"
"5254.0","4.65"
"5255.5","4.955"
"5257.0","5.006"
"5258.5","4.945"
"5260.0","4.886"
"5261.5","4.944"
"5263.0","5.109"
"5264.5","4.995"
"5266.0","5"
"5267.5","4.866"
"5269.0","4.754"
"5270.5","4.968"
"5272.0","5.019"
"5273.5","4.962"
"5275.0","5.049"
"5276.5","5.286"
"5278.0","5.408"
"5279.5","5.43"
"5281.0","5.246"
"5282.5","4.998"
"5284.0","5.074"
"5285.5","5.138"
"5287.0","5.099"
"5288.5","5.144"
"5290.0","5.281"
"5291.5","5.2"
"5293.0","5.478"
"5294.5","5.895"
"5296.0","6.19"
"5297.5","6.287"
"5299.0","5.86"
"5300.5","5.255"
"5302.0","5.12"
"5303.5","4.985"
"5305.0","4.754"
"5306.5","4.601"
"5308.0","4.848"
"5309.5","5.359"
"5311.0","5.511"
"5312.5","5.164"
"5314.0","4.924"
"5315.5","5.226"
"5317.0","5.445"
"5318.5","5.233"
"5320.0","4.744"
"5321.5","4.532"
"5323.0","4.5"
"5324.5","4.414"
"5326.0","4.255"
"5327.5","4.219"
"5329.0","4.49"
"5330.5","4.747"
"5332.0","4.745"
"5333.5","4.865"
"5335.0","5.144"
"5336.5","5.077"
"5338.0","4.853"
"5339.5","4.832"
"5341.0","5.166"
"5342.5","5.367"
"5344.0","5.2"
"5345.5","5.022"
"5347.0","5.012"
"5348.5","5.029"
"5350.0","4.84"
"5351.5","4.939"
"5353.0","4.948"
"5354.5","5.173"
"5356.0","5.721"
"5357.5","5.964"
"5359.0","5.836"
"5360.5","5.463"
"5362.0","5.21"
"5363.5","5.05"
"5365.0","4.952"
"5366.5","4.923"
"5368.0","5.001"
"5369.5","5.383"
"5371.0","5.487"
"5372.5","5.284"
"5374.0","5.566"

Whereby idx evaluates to 1.06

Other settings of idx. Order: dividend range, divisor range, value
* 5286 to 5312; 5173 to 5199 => 1.26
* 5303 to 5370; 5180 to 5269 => 1.09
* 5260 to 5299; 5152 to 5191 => 1.26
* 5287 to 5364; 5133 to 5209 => 1.22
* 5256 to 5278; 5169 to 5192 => 1.20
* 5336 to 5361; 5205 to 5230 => 1.15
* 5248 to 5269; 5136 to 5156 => 1.25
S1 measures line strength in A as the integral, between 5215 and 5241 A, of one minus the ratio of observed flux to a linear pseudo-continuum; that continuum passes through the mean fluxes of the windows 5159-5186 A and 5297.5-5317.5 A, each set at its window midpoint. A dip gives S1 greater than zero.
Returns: 0.4 A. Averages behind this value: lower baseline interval 4.25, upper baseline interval 5.2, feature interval 4.57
